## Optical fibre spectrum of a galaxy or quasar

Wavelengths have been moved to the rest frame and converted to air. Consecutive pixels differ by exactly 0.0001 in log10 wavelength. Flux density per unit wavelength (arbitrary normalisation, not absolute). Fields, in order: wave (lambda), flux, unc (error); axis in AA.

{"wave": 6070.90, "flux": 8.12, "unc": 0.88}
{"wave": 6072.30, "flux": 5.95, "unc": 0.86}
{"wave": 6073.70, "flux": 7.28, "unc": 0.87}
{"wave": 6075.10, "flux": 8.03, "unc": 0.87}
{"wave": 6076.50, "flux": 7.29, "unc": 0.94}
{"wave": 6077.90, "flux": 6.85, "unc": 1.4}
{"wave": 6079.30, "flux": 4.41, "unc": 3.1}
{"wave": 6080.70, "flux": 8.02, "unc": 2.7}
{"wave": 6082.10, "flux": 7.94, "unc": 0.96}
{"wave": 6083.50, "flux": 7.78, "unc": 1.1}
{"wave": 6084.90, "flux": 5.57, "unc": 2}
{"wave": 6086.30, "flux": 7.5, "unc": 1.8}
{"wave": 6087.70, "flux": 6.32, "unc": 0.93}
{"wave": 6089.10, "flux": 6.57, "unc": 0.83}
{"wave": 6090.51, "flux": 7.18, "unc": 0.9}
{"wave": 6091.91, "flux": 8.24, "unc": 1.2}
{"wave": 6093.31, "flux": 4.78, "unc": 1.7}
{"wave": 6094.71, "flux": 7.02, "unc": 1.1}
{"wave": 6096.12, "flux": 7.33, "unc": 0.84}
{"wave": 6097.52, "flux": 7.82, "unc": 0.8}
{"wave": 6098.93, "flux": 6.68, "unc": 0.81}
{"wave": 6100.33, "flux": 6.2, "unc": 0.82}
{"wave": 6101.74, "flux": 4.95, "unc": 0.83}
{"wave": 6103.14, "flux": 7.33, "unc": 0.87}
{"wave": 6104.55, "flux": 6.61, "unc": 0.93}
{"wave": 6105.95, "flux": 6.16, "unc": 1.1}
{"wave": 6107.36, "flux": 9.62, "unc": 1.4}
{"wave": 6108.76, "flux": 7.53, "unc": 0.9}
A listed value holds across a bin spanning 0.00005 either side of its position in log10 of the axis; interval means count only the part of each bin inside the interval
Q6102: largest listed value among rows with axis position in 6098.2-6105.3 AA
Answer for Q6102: 7.33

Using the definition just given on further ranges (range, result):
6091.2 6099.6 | 8.24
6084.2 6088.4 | 7.5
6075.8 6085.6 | 8.02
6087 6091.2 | 7.18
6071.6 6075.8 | 8.03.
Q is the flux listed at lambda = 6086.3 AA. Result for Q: 7.5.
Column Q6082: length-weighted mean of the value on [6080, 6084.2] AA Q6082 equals 7.92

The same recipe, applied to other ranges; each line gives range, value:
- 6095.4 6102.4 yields 6.6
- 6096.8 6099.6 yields 7.25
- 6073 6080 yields 6.77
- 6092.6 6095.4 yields 5.92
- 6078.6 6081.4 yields 6.22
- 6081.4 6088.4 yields 7.03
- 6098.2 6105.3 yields 6.36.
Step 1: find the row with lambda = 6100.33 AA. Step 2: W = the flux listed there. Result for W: 6.2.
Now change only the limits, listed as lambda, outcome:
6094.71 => 7.02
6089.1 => 6.57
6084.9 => 5.57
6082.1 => 7.94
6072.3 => 5.95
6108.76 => 7.53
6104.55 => 6.61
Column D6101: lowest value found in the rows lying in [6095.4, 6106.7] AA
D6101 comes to 4.95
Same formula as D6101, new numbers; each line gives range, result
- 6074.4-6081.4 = 4.41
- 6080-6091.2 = 5.57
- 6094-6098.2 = 7.02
